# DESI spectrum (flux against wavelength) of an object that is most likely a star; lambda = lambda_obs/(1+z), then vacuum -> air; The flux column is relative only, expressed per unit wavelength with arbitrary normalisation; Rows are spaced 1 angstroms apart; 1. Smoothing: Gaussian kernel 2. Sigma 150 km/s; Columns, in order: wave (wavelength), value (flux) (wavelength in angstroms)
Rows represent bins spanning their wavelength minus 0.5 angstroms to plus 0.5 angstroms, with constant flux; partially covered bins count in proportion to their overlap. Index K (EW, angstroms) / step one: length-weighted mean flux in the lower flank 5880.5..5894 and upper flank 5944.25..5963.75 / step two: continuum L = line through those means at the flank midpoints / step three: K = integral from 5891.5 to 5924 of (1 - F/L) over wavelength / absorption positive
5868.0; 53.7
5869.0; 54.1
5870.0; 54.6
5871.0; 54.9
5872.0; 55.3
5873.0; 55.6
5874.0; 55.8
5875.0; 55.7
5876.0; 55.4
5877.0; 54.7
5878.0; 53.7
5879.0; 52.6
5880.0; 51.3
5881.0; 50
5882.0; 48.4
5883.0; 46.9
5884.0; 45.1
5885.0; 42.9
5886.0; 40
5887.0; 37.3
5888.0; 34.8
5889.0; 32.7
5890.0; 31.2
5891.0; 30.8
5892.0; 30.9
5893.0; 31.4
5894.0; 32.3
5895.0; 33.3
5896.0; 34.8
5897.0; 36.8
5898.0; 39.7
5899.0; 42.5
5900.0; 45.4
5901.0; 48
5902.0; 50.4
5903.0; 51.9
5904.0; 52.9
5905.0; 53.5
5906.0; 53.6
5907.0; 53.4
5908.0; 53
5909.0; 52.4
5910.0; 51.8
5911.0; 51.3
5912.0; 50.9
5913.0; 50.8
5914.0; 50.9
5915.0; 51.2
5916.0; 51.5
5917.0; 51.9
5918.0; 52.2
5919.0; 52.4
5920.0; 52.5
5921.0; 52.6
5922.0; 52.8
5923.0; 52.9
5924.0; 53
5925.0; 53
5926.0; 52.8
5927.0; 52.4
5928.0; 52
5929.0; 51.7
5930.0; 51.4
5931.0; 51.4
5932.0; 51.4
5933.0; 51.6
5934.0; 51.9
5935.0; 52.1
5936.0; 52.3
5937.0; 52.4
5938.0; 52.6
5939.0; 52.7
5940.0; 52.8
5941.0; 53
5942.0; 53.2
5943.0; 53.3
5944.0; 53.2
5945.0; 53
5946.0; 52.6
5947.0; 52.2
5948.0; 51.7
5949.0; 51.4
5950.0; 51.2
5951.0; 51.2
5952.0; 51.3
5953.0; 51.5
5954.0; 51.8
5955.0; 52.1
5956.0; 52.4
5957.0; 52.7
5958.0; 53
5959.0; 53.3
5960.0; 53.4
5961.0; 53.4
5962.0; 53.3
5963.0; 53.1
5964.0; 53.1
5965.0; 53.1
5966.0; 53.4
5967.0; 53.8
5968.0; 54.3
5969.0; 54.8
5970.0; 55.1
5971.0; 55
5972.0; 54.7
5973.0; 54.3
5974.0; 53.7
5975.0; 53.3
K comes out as -3.6 angstroms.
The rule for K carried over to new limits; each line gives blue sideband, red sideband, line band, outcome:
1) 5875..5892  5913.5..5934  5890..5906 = 2.1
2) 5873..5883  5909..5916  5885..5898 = 4.4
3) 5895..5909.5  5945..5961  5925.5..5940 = -0.5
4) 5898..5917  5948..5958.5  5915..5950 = -0.7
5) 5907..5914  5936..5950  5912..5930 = 0.0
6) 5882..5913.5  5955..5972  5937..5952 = -0.5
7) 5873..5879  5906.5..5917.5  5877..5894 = 4.0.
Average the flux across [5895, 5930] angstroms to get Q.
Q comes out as 50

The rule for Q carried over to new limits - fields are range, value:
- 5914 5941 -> 52.2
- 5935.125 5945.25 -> 52.8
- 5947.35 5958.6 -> 51.9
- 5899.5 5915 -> 51.3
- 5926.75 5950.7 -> 52.2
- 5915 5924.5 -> 52.4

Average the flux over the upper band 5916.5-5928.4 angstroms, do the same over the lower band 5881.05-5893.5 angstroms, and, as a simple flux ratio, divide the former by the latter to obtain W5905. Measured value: 1.38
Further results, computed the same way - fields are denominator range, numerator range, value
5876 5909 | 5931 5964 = 1.19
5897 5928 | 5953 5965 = 1.04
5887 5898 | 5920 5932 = 1.57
